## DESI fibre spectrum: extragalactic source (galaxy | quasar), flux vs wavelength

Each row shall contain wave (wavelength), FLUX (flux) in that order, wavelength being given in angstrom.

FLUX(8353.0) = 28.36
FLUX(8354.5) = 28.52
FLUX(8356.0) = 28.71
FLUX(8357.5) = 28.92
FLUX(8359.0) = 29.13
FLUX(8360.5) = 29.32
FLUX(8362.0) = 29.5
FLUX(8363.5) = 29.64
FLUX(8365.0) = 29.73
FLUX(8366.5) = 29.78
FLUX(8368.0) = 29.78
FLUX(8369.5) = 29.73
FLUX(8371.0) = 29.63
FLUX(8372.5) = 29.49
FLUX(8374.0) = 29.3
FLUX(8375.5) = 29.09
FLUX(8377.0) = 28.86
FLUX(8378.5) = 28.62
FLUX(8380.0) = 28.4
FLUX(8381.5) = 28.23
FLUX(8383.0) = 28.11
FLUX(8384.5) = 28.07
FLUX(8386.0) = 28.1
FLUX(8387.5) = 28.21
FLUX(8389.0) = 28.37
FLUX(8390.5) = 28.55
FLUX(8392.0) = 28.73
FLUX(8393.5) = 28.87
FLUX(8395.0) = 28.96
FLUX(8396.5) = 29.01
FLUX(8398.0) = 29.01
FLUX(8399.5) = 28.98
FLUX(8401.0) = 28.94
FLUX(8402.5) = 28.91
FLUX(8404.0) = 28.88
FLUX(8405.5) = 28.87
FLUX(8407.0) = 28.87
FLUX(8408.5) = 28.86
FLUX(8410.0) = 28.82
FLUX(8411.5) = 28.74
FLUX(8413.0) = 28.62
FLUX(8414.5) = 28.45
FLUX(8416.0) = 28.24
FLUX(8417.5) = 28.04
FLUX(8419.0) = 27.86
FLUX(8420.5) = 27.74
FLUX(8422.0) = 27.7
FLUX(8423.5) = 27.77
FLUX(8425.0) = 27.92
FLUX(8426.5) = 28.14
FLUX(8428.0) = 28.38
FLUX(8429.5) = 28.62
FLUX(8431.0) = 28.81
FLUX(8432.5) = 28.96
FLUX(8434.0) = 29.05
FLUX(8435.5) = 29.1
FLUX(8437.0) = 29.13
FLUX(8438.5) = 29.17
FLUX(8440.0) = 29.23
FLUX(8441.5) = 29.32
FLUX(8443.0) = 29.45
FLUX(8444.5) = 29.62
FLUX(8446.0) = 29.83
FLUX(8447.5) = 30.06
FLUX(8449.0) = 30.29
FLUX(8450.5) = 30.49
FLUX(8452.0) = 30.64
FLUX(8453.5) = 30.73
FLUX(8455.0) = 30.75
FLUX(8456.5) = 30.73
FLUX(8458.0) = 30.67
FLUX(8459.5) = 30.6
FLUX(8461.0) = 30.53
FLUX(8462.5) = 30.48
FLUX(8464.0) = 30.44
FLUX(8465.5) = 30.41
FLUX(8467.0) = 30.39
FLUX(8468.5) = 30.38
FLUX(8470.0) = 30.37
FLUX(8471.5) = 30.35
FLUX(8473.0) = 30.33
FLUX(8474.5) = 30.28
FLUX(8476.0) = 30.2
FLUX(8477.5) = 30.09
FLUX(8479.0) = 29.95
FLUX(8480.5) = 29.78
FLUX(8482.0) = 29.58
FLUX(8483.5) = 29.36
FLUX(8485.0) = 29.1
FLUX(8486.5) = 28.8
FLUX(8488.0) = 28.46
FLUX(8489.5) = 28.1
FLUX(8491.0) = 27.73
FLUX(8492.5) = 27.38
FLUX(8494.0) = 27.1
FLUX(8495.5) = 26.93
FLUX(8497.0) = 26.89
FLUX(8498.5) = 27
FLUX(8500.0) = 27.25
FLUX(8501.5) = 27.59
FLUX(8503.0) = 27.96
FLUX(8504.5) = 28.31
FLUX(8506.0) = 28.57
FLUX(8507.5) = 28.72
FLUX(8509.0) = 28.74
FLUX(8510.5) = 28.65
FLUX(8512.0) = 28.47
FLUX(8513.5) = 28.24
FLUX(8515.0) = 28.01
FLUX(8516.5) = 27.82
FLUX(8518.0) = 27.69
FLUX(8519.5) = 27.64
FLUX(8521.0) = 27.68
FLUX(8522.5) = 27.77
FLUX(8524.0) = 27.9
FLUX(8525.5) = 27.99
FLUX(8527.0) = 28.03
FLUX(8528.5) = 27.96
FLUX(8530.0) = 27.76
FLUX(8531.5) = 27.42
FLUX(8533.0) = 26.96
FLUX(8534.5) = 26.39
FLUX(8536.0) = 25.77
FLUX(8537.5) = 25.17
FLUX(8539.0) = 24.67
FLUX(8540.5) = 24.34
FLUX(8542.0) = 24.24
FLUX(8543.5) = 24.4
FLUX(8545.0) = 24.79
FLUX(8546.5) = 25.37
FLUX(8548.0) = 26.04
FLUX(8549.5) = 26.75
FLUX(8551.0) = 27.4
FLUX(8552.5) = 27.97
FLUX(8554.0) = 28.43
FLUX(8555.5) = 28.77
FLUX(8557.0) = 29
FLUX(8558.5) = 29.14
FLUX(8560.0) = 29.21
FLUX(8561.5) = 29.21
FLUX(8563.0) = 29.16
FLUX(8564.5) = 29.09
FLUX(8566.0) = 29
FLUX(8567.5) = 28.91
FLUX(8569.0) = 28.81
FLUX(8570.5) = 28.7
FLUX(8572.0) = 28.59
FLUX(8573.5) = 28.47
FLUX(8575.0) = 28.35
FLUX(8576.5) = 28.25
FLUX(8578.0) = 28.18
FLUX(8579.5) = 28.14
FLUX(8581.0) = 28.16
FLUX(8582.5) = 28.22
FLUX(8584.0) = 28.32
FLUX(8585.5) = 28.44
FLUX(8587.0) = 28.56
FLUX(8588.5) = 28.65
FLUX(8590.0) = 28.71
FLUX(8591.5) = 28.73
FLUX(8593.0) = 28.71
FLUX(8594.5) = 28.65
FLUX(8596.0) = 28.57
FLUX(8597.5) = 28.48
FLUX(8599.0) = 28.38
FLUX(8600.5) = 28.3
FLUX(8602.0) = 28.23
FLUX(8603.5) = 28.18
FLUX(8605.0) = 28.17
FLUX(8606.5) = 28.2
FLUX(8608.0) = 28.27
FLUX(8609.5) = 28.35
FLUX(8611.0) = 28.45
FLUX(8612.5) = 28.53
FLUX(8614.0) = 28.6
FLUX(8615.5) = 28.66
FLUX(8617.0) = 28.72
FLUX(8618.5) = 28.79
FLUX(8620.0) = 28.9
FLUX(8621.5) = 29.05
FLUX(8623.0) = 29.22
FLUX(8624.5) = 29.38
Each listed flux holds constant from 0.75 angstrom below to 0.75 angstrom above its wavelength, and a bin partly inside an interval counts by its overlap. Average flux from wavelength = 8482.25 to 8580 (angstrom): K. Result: 27.7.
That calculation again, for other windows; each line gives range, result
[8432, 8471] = 30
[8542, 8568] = 27.7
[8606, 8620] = 28.5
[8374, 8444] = 28.6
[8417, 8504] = 29.2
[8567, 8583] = 28.4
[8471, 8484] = 30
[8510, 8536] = 27.7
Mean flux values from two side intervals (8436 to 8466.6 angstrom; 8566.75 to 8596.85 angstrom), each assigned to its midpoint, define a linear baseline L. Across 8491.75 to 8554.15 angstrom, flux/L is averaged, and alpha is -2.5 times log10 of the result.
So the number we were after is 0.081 mag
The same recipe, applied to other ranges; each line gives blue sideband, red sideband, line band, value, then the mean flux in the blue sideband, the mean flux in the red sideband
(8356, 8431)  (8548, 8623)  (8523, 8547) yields 0.09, 28.7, 28.5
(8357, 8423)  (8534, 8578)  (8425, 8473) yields -0.06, 28.8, 27.4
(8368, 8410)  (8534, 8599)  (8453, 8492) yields -0.06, 28.8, 27.8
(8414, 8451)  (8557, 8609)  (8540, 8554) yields 0.11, 28.8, 28.6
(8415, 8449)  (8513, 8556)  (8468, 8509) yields -0.04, 28.8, 26.9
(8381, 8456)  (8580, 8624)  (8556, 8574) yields -0.01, 28.9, 28.5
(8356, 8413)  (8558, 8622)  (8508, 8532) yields 0.03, 28.9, 28.6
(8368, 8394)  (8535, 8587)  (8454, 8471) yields -0.09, 28.8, 27.6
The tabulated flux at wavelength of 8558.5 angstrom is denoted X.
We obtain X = 29.14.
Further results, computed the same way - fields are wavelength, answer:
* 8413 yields 28.62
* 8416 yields 28.24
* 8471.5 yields 30.35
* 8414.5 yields 28.45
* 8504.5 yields 28.31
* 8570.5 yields 28.7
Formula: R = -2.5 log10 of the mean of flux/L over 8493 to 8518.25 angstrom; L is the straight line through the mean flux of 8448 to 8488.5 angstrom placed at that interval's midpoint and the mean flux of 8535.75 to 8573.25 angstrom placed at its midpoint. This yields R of 0.041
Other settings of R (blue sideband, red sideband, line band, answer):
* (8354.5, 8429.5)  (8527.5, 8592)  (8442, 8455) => -0.07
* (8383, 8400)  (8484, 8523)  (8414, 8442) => 0.00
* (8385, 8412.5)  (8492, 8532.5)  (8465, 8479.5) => -0.08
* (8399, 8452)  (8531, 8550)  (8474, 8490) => -0.08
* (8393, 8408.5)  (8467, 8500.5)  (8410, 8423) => 0.03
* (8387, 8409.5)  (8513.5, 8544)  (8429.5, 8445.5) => -0.04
